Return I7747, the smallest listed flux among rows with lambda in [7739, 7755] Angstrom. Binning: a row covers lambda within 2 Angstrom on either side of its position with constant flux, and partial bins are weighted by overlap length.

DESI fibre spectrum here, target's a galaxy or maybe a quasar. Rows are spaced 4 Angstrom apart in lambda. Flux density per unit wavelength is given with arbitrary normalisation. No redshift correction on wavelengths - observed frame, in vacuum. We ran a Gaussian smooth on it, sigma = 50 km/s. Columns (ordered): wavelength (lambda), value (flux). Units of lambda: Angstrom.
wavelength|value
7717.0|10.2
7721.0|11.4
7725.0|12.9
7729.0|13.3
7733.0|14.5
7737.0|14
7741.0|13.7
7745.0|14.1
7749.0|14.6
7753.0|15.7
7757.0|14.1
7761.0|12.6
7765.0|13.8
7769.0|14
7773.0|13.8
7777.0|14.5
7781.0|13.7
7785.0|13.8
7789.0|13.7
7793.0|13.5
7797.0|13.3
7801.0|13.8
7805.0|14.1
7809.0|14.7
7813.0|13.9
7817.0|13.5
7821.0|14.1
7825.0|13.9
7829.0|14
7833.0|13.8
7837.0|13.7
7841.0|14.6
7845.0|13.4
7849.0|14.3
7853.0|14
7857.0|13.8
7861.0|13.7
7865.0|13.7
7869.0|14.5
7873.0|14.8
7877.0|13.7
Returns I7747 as 13.7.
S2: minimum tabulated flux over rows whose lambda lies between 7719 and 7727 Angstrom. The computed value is 11.4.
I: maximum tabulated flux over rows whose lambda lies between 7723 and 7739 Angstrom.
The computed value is 14.5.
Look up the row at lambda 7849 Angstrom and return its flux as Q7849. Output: 14.3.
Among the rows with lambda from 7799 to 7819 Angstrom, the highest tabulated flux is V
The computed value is 14.7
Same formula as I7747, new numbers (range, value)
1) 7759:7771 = 12.6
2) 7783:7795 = 13.5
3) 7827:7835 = 13.8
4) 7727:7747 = 13.3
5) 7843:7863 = 13.4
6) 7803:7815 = 13.9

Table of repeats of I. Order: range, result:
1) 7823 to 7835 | 14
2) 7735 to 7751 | 14.6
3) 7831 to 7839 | 13.8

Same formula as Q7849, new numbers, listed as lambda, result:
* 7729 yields 13.3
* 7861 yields 13.7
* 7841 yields 14.6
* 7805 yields 14.1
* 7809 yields 14.7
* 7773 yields 13.8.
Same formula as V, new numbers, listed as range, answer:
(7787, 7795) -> 13.7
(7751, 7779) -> 15.7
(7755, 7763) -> 14.1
